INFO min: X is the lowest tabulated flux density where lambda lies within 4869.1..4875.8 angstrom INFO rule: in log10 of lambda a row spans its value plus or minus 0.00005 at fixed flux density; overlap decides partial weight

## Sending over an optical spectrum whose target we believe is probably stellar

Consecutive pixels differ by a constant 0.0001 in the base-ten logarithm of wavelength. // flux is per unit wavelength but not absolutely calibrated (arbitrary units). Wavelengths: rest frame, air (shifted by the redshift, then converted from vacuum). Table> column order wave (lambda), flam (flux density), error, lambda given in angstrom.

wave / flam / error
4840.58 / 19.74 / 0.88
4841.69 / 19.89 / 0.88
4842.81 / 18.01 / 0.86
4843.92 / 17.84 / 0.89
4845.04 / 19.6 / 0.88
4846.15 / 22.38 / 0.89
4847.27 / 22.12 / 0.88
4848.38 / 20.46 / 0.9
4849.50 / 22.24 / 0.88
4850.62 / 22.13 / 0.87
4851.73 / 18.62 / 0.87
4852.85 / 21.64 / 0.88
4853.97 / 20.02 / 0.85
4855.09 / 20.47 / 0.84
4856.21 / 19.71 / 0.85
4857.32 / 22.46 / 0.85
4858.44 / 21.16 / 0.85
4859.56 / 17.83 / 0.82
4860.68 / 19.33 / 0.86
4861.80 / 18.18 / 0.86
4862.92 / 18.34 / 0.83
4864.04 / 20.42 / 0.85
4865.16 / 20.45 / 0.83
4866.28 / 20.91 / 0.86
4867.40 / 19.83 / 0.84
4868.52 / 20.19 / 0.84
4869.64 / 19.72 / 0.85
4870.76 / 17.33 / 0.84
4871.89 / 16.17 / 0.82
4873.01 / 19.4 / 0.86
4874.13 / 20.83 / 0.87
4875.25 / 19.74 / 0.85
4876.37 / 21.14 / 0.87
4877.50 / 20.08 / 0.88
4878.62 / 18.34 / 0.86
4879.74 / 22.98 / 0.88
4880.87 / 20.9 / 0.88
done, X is 16.17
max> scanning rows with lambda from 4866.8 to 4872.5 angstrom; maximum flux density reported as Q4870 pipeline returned 20.19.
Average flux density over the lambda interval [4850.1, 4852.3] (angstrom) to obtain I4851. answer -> 20.4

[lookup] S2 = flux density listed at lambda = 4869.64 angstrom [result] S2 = 19.72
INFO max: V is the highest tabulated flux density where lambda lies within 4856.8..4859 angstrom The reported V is 22.46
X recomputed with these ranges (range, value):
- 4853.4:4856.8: 19.71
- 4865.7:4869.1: 19.83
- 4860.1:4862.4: 18.18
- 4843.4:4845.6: 17.84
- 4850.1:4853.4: 18.62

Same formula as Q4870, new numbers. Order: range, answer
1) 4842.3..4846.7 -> 22.38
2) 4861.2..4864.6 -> 20.42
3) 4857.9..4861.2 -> 21.16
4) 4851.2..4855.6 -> 21.64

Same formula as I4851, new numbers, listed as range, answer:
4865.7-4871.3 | 19.6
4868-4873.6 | 18.6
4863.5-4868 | 20.4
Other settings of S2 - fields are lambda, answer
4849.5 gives 22.24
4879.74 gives 22.98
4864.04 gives 20.42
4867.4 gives 19.83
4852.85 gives 21.64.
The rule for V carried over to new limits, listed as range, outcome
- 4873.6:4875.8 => 20.83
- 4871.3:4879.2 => 21.14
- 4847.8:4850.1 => 22.24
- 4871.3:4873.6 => 19.4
